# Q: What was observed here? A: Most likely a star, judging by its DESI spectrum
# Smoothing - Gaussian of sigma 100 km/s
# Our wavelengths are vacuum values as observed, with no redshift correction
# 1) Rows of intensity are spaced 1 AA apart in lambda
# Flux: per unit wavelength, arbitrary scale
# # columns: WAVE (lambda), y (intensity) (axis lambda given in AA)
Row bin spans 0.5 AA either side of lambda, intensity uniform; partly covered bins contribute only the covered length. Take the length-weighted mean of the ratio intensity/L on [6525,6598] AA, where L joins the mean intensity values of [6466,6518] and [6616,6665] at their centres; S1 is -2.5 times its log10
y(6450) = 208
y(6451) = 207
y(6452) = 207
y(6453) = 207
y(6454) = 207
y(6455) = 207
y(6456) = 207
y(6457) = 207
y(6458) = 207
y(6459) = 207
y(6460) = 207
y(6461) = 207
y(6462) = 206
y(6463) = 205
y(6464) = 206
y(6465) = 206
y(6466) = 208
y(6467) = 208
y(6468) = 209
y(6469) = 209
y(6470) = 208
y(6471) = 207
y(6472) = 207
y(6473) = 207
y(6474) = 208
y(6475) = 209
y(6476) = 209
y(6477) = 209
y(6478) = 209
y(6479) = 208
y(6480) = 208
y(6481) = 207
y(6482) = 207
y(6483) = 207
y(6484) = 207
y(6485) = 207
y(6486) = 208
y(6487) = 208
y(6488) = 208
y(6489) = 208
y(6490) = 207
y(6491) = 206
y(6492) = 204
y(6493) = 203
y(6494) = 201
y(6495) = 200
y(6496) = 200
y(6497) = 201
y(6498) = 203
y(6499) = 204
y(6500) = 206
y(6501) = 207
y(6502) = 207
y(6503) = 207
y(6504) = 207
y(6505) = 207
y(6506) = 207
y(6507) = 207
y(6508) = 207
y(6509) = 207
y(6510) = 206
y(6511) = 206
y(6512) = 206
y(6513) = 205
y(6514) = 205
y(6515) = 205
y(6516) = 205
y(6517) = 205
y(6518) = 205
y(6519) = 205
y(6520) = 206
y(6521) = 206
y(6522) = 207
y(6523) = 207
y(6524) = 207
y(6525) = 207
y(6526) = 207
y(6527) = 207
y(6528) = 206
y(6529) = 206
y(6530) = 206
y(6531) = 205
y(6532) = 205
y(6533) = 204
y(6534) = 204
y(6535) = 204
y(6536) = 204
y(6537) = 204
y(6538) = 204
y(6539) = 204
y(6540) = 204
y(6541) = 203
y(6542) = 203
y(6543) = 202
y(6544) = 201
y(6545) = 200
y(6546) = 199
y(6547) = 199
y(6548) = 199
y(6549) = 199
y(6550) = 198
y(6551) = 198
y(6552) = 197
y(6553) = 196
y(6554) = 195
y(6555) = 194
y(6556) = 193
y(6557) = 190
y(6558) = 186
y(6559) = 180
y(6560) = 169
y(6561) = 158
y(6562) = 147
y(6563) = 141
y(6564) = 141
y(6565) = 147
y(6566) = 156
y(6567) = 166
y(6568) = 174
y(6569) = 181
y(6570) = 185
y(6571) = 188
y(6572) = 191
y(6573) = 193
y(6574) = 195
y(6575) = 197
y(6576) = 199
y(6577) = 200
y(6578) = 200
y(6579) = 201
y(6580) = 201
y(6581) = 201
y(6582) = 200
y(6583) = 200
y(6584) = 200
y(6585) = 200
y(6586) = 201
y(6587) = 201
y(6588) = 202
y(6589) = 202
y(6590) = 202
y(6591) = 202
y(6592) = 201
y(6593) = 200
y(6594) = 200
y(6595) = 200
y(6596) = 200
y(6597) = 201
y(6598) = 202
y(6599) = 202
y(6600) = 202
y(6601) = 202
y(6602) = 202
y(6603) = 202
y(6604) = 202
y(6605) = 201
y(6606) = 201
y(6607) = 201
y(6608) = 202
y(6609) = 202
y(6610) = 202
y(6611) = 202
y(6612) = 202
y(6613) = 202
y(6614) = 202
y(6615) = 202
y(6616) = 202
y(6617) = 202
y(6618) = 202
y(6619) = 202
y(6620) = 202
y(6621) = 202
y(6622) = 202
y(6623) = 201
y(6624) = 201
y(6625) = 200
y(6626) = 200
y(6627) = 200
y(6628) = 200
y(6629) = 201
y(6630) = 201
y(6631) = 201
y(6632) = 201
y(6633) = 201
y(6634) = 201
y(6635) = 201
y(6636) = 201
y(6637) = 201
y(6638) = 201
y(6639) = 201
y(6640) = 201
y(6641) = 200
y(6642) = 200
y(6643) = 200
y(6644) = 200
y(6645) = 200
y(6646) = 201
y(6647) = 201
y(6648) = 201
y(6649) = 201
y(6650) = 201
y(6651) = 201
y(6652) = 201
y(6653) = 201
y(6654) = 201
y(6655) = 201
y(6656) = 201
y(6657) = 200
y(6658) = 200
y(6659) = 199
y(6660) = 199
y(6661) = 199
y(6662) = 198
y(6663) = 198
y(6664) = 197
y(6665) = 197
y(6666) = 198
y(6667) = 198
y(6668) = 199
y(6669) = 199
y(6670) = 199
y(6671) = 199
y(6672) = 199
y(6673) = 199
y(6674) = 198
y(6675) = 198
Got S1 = 0.05 mag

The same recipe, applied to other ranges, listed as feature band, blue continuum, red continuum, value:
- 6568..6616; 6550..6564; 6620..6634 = -0.05 mag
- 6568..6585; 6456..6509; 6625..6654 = 0.04 mag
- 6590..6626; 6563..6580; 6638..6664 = -0.06 mag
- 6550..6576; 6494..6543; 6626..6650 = 0.14 mag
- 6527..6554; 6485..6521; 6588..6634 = 0.01 mag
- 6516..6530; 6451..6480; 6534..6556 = -0.02 mag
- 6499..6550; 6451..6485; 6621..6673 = 0.00 mag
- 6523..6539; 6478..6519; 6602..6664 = 0.00 mag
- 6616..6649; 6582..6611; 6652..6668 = 0.00 mag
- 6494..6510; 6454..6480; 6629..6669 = 0.01 mag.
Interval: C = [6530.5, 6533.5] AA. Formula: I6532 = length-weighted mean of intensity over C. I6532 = 205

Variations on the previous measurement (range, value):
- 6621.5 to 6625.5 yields 201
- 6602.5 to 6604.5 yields 202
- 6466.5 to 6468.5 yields 208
